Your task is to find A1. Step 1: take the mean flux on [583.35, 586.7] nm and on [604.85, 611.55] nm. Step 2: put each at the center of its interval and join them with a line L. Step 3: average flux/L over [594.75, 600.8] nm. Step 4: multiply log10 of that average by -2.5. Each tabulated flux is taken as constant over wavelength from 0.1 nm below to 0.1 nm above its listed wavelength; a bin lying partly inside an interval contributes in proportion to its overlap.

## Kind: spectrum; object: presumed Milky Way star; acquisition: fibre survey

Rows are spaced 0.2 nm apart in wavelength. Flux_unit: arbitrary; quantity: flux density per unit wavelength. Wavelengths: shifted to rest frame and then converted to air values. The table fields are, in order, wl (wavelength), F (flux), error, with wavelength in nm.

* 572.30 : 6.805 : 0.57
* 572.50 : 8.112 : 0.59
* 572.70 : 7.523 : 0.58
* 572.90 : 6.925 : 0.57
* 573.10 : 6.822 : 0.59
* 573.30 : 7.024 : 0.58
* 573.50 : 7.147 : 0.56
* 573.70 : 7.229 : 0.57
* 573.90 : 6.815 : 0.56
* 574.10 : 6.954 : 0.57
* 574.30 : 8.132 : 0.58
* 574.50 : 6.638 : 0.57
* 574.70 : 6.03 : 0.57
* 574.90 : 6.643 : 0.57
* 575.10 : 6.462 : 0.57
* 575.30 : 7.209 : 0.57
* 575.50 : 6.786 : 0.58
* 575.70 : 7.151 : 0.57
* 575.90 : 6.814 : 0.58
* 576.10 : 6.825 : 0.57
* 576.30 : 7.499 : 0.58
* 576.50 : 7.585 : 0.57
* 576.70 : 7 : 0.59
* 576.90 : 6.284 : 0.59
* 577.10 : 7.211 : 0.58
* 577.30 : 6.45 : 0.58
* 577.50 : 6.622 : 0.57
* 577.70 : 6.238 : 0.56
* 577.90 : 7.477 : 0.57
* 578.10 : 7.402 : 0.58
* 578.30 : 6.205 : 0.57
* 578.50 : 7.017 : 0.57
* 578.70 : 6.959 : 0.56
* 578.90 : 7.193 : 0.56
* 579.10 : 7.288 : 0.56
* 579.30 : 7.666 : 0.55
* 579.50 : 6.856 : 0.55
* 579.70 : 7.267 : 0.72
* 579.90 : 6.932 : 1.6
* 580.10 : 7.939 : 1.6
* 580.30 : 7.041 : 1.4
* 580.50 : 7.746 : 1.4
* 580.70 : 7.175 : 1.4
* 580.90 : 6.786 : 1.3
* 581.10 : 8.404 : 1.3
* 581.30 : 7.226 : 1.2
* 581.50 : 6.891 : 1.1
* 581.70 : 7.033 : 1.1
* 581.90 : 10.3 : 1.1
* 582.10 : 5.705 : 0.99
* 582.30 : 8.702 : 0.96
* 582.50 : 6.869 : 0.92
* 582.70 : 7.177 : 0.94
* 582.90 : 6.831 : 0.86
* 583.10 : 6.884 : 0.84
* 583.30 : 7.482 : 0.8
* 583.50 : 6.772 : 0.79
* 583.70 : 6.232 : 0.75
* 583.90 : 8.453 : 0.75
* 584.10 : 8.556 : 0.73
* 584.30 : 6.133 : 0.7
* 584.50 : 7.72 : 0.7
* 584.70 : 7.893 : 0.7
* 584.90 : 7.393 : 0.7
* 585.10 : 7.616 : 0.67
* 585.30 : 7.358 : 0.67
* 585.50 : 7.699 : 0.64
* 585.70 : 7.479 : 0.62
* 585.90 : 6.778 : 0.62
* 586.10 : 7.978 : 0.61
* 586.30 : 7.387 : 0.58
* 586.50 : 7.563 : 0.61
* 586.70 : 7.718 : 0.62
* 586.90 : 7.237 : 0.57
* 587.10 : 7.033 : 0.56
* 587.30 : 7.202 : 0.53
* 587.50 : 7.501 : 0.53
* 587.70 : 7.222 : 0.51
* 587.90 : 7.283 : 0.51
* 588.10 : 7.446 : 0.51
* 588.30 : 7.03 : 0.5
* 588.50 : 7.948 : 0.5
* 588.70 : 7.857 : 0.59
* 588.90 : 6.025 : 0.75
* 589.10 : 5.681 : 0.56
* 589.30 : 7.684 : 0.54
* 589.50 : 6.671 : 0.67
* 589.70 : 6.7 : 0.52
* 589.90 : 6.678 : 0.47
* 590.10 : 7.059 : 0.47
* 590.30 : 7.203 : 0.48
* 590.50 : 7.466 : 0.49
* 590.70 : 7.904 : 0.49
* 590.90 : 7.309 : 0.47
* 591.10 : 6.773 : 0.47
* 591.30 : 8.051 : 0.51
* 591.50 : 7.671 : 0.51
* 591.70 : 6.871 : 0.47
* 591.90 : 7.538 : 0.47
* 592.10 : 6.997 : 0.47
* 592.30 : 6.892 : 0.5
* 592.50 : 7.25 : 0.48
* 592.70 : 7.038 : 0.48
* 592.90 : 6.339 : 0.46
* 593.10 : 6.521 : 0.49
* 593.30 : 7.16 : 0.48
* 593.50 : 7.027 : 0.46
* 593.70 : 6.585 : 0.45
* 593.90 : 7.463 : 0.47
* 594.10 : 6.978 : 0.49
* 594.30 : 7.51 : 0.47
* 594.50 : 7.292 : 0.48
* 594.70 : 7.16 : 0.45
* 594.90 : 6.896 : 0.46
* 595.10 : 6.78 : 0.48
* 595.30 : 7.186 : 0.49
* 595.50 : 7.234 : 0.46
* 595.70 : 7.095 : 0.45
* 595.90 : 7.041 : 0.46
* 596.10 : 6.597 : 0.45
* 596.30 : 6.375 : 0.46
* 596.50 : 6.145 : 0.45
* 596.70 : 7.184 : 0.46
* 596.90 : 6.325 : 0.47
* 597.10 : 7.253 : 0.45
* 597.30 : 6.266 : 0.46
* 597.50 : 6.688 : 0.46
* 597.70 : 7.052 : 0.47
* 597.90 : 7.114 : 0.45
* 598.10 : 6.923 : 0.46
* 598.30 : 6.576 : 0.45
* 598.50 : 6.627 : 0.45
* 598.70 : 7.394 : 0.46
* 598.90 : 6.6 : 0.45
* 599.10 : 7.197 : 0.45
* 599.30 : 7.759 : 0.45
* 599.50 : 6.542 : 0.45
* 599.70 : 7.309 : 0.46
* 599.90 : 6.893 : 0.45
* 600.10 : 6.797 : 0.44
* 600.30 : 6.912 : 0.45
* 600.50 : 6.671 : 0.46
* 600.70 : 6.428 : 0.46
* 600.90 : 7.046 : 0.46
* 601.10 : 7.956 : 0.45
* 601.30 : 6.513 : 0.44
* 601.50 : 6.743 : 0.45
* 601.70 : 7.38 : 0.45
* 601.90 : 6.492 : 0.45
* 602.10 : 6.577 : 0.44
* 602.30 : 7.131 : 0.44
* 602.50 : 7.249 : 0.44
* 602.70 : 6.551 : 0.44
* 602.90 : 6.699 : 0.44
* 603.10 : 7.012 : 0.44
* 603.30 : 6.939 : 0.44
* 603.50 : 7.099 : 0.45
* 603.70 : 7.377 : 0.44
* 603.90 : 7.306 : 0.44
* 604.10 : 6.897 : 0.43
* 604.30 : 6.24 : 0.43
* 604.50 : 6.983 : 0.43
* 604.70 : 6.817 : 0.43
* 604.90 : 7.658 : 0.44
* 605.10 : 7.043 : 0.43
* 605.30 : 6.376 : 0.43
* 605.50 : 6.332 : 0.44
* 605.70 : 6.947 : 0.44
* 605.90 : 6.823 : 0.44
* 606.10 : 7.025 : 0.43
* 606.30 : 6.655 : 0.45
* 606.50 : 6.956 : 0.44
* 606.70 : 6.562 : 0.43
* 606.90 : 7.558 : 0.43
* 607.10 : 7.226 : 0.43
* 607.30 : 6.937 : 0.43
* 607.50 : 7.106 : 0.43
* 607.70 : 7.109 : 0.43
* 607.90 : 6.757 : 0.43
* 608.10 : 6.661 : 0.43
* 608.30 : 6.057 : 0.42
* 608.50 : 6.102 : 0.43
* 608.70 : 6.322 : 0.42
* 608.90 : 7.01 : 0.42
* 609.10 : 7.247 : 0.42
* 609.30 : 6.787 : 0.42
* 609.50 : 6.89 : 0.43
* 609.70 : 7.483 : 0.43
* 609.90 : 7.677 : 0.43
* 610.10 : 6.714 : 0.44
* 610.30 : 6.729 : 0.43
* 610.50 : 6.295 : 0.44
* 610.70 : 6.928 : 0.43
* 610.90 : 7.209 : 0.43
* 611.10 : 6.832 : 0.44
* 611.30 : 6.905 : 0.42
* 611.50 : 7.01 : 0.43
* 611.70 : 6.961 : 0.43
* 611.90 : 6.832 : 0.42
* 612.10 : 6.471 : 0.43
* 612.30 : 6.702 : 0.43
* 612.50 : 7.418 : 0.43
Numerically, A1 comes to 0.04 mag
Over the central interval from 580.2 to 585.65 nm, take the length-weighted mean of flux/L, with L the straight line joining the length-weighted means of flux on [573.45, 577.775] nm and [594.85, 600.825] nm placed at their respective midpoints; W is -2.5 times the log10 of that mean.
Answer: -0.08 mag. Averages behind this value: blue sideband 6.9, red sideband 6.86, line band 7.41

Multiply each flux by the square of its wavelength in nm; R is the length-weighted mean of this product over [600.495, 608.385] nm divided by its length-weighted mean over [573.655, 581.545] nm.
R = 1.1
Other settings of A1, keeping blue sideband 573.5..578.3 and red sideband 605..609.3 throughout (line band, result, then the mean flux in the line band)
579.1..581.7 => -0.06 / 7.31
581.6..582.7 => -0.12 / 7.67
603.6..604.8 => -0.02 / 6.94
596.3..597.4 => 0.04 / 6.61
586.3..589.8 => -0.05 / 7.17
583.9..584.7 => -0.11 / 7.65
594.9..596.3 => -0.01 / 6.94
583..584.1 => -0.06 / 7.29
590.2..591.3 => -0.08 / 7.4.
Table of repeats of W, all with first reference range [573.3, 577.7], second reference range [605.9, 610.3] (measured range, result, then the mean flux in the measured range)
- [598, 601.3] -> -0.01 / 6.96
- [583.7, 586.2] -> -0.09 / 7.53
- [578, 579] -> -0.01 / 6.96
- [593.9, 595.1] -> -0.04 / 7.16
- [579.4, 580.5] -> -0.05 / 7.26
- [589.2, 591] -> -0.04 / 7.19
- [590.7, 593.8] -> -0.03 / 7.1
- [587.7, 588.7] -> -0.08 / 7.45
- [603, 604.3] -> -0.02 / 7.04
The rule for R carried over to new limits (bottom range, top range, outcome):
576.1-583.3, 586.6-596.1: 1.03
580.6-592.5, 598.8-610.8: 1.00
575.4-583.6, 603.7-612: 1.06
